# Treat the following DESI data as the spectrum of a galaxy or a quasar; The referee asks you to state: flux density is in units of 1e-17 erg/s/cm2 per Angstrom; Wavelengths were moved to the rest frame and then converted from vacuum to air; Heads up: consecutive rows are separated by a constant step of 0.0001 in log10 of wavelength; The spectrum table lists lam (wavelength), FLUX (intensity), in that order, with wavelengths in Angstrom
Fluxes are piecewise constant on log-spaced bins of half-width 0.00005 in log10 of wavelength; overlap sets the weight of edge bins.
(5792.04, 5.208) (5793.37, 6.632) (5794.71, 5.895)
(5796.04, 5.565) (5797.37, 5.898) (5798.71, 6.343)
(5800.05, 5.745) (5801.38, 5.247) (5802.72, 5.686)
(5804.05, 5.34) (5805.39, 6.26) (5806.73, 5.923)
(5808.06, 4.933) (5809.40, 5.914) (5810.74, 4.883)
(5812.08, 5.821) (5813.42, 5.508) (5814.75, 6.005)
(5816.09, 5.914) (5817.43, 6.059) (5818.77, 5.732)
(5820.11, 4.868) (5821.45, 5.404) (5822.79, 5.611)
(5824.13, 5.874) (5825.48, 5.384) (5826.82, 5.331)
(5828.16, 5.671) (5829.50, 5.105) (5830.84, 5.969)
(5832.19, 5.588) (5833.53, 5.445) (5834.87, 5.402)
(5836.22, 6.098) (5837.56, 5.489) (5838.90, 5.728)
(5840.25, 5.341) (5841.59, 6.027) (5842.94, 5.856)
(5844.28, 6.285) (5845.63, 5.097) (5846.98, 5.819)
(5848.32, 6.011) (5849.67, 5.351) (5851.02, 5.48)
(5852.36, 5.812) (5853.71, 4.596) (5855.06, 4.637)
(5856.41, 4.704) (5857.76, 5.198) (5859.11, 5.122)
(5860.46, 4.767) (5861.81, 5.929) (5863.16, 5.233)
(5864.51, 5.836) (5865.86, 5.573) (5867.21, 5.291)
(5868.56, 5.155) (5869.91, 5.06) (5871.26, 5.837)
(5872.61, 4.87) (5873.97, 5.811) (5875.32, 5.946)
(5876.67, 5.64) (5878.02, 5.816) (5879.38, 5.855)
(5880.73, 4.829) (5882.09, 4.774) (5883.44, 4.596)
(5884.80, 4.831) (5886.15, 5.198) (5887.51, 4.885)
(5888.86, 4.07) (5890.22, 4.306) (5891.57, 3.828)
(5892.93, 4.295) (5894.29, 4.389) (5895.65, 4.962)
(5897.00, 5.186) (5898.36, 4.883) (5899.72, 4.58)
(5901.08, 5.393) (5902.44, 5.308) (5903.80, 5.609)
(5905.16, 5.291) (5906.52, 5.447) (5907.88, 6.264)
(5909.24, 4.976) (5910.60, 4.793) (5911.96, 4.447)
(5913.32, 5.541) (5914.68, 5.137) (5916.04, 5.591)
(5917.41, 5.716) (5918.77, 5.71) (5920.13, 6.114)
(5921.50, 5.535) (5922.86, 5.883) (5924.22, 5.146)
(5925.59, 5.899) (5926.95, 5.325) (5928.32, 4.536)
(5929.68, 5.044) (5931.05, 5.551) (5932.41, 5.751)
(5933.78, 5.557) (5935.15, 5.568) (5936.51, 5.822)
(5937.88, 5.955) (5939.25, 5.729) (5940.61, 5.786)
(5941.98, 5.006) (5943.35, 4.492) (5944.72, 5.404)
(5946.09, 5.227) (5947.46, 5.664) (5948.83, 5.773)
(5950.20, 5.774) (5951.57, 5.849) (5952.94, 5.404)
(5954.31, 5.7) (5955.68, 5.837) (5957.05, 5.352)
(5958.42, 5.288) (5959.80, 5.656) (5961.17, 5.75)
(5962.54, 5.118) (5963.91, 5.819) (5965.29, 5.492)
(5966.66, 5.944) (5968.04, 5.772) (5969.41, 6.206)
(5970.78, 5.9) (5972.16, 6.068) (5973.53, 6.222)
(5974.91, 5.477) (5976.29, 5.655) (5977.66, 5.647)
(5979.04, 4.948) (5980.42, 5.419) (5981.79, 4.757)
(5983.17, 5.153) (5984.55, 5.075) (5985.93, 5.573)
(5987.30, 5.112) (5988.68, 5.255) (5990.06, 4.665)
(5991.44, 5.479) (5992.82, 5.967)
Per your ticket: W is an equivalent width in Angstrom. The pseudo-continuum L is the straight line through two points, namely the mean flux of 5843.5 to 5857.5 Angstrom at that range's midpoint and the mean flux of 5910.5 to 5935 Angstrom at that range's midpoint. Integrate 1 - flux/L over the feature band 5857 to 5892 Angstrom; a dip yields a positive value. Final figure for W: 1.4 Angstrom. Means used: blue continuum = 5.38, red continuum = 5.42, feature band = 5.17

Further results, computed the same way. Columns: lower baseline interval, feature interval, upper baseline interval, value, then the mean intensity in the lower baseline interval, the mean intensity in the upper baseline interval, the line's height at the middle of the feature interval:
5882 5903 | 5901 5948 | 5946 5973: -2.4 Angstrom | 4.71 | 5.69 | 5.18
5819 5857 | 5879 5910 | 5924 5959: 3.1 Angstrom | 5.5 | 5.48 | 5.49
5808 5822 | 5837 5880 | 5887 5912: -2.0 Angstrom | 5.58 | 4.9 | 5.23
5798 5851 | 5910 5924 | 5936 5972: 0.4 Angstrom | 5.64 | 5.61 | 5.62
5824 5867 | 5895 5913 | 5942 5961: 1.0 Angstrom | 5.48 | 5.48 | 5.48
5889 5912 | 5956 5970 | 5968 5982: -0.2 Angstrom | 4.93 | 5.67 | 5.55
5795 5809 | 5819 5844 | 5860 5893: -0.4 Angstrom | 5.71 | 5.15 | 5.48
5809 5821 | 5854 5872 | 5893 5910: 0.4 Angstrom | 5.62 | 5.16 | 5.36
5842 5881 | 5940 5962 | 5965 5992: -0.1 Angstrom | 5.44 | 5.49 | 5.48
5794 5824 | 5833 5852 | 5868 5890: -0.9 Angstrom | 5.67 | 5.18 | 5.43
